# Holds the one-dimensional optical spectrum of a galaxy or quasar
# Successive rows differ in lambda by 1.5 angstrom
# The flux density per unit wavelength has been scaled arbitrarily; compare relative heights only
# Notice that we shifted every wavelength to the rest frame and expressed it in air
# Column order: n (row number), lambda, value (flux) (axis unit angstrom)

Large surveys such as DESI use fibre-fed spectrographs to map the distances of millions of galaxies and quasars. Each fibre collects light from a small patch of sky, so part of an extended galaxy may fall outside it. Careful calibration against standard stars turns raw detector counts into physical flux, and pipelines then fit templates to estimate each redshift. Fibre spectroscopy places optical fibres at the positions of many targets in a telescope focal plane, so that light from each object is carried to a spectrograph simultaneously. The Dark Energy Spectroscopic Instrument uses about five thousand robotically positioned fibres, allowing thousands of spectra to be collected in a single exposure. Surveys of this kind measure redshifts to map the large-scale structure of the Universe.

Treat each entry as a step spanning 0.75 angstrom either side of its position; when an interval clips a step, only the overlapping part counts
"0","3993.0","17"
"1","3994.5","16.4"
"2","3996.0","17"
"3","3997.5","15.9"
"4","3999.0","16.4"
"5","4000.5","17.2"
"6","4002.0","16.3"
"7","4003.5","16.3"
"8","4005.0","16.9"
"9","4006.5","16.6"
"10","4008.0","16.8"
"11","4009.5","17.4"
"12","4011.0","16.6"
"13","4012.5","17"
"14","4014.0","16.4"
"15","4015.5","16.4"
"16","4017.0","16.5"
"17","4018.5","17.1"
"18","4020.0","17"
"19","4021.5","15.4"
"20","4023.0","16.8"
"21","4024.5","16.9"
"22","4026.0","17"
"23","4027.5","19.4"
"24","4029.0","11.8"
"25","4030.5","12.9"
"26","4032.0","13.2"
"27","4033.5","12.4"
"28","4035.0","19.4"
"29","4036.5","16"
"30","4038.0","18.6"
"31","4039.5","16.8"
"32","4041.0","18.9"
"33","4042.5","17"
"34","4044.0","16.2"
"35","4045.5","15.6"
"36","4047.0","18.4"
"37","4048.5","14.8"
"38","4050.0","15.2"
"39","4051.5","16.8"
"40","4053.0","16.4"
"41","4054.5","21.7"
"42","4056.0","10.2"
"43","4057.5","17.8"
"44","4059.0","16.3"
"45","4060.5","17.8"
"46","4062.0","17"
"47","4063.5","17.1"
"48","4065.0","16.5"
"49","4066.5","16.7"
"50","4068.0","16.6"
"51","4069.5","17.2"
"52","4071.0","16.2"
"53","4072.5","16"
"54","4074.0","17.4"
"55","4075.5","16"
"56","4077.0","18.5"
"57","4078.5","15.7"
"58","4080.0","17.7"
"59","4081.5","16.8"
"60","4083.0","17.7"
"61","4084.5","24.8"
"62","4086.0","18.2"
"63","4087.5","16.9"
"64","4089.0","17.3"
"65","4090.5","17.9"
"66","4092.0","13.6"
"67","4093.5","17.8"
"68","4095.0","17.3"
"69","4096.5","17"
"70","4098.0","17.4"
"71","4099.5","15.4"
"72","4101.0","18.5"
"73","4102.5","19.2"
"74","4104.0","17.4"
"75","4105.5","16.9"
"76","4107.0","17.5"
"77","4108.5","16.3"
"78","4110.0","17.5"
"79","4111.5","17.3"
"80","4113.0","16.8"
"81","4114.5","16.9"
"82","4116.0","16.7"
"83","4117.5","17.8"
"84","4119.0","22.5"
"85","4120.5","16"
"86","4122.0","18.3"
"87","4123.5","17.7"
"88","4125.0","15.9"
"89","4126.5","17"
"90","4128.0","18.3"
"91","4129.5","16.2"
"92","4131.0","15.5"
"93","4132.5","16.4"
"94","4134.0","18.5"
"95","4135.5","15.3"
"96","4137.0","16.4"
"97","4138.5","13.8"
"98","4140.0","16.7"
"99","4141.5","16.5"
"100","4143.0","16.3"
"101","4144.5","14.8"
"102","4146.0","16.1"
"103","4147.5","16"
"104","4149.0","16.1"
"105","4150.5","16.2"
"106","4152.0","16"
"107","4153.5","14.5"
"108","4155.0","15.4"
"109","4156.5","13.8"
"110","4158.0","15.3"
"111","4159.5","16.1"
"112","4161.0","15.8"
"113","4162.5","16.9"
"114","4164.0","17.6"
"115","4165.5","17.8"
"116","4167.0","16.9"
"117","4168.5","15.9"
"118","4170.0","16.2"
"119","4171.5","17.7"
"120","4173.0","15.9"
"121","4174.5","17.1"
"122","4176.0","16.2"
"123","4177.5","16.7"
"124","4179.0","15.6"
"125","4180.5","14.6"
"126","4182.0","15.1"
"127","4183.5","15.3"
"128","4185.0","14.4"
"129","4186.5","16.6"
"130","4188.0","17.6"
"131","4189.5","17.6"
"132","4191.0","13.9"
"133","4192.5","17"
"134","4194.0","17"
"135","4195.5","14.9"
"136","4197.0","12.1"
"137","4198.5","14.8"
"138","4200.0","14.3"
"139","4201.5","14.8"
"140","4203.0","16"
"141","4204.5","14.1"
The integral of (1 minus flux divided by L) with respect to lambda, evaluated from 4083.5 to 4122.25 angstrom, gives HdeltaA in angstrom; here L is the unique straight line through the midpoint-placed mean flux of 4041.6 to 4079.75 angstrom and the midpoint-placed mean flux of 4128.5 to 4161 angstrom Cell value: -3.4 angstrom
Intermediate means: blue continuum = 16.6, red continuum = 15.8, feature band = 17.7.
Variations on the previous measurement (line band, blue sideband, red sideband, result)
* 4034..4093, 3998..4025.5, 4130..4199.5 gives -2.30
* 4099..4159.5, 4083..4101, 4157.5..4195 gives 1.43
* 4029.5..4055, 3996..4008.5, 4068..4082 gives 0.49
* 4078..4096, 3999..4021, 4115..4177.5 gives -1.16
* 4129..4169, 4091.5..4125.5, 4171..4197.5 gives 1.24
